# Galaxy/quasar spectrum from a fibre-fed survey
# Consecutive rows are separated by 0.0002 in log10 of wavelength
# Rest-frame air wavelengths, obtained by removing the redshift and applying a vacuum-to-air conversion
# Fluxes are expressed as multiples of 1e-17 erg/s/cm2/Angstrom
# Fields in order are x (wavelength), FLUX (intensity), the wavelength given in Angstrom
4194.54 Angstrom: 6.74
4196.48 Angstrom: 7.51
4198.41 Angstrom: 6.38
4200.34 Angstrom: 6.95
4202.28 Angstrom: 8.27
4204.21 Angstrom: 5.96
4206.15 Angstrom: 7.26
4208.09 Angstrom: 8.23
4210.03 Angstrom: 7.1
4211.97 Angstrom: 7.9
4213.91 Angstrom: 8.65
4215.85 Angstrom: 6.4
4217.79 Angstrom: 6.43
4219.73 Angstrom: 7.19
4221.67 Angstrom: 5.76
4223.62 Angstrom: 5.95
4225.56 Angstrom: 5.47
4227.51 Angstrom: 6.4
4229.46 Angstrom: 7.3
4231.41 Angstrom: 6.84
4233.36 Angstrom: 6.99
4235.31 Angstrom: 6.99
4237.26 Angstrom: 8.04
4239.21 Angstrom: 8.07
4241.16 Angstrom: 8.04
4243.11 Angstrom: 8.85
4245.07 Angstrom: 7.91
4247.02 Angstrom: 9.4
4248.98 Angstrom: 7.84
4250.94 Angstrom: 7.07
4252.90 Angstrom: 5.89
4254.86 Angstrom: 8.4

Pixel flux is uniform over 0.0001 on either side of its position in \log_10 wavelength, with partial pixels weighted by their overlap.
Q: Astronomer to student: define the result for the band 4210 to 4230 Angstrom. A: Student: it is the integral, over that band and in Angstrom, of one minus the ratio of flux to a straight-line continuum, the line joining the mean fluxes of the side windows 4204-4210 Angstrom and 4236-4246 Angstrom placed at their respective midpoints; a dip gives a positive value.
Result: 2.2 Angstrom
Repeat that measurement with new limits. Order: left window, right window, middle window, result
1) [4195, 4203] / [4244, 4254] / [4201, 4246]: 1.2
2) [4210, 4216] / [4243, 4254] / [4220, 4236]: 2.6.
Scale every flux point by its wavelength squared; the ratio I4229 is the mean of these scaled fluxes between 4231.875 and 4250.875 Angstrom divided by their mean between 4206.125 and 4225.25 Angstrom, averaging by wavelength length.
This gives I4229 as 1.14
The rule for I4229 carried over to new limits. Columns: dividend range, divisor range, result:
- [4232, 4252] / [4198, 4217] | 1.09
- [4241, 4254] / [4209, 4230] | 1.17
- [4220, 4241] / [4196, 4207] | 0.99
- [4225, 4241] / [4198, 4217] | 0.98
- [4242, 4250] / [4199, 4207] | 1.22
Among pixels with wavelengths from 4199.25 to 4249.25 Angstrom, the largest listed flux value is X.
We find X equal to 9.4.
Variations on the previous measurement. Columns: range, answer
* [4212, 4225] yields 8.65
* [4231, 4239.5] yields 8.07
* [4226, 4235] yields 7.3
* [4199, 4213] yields 8.27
